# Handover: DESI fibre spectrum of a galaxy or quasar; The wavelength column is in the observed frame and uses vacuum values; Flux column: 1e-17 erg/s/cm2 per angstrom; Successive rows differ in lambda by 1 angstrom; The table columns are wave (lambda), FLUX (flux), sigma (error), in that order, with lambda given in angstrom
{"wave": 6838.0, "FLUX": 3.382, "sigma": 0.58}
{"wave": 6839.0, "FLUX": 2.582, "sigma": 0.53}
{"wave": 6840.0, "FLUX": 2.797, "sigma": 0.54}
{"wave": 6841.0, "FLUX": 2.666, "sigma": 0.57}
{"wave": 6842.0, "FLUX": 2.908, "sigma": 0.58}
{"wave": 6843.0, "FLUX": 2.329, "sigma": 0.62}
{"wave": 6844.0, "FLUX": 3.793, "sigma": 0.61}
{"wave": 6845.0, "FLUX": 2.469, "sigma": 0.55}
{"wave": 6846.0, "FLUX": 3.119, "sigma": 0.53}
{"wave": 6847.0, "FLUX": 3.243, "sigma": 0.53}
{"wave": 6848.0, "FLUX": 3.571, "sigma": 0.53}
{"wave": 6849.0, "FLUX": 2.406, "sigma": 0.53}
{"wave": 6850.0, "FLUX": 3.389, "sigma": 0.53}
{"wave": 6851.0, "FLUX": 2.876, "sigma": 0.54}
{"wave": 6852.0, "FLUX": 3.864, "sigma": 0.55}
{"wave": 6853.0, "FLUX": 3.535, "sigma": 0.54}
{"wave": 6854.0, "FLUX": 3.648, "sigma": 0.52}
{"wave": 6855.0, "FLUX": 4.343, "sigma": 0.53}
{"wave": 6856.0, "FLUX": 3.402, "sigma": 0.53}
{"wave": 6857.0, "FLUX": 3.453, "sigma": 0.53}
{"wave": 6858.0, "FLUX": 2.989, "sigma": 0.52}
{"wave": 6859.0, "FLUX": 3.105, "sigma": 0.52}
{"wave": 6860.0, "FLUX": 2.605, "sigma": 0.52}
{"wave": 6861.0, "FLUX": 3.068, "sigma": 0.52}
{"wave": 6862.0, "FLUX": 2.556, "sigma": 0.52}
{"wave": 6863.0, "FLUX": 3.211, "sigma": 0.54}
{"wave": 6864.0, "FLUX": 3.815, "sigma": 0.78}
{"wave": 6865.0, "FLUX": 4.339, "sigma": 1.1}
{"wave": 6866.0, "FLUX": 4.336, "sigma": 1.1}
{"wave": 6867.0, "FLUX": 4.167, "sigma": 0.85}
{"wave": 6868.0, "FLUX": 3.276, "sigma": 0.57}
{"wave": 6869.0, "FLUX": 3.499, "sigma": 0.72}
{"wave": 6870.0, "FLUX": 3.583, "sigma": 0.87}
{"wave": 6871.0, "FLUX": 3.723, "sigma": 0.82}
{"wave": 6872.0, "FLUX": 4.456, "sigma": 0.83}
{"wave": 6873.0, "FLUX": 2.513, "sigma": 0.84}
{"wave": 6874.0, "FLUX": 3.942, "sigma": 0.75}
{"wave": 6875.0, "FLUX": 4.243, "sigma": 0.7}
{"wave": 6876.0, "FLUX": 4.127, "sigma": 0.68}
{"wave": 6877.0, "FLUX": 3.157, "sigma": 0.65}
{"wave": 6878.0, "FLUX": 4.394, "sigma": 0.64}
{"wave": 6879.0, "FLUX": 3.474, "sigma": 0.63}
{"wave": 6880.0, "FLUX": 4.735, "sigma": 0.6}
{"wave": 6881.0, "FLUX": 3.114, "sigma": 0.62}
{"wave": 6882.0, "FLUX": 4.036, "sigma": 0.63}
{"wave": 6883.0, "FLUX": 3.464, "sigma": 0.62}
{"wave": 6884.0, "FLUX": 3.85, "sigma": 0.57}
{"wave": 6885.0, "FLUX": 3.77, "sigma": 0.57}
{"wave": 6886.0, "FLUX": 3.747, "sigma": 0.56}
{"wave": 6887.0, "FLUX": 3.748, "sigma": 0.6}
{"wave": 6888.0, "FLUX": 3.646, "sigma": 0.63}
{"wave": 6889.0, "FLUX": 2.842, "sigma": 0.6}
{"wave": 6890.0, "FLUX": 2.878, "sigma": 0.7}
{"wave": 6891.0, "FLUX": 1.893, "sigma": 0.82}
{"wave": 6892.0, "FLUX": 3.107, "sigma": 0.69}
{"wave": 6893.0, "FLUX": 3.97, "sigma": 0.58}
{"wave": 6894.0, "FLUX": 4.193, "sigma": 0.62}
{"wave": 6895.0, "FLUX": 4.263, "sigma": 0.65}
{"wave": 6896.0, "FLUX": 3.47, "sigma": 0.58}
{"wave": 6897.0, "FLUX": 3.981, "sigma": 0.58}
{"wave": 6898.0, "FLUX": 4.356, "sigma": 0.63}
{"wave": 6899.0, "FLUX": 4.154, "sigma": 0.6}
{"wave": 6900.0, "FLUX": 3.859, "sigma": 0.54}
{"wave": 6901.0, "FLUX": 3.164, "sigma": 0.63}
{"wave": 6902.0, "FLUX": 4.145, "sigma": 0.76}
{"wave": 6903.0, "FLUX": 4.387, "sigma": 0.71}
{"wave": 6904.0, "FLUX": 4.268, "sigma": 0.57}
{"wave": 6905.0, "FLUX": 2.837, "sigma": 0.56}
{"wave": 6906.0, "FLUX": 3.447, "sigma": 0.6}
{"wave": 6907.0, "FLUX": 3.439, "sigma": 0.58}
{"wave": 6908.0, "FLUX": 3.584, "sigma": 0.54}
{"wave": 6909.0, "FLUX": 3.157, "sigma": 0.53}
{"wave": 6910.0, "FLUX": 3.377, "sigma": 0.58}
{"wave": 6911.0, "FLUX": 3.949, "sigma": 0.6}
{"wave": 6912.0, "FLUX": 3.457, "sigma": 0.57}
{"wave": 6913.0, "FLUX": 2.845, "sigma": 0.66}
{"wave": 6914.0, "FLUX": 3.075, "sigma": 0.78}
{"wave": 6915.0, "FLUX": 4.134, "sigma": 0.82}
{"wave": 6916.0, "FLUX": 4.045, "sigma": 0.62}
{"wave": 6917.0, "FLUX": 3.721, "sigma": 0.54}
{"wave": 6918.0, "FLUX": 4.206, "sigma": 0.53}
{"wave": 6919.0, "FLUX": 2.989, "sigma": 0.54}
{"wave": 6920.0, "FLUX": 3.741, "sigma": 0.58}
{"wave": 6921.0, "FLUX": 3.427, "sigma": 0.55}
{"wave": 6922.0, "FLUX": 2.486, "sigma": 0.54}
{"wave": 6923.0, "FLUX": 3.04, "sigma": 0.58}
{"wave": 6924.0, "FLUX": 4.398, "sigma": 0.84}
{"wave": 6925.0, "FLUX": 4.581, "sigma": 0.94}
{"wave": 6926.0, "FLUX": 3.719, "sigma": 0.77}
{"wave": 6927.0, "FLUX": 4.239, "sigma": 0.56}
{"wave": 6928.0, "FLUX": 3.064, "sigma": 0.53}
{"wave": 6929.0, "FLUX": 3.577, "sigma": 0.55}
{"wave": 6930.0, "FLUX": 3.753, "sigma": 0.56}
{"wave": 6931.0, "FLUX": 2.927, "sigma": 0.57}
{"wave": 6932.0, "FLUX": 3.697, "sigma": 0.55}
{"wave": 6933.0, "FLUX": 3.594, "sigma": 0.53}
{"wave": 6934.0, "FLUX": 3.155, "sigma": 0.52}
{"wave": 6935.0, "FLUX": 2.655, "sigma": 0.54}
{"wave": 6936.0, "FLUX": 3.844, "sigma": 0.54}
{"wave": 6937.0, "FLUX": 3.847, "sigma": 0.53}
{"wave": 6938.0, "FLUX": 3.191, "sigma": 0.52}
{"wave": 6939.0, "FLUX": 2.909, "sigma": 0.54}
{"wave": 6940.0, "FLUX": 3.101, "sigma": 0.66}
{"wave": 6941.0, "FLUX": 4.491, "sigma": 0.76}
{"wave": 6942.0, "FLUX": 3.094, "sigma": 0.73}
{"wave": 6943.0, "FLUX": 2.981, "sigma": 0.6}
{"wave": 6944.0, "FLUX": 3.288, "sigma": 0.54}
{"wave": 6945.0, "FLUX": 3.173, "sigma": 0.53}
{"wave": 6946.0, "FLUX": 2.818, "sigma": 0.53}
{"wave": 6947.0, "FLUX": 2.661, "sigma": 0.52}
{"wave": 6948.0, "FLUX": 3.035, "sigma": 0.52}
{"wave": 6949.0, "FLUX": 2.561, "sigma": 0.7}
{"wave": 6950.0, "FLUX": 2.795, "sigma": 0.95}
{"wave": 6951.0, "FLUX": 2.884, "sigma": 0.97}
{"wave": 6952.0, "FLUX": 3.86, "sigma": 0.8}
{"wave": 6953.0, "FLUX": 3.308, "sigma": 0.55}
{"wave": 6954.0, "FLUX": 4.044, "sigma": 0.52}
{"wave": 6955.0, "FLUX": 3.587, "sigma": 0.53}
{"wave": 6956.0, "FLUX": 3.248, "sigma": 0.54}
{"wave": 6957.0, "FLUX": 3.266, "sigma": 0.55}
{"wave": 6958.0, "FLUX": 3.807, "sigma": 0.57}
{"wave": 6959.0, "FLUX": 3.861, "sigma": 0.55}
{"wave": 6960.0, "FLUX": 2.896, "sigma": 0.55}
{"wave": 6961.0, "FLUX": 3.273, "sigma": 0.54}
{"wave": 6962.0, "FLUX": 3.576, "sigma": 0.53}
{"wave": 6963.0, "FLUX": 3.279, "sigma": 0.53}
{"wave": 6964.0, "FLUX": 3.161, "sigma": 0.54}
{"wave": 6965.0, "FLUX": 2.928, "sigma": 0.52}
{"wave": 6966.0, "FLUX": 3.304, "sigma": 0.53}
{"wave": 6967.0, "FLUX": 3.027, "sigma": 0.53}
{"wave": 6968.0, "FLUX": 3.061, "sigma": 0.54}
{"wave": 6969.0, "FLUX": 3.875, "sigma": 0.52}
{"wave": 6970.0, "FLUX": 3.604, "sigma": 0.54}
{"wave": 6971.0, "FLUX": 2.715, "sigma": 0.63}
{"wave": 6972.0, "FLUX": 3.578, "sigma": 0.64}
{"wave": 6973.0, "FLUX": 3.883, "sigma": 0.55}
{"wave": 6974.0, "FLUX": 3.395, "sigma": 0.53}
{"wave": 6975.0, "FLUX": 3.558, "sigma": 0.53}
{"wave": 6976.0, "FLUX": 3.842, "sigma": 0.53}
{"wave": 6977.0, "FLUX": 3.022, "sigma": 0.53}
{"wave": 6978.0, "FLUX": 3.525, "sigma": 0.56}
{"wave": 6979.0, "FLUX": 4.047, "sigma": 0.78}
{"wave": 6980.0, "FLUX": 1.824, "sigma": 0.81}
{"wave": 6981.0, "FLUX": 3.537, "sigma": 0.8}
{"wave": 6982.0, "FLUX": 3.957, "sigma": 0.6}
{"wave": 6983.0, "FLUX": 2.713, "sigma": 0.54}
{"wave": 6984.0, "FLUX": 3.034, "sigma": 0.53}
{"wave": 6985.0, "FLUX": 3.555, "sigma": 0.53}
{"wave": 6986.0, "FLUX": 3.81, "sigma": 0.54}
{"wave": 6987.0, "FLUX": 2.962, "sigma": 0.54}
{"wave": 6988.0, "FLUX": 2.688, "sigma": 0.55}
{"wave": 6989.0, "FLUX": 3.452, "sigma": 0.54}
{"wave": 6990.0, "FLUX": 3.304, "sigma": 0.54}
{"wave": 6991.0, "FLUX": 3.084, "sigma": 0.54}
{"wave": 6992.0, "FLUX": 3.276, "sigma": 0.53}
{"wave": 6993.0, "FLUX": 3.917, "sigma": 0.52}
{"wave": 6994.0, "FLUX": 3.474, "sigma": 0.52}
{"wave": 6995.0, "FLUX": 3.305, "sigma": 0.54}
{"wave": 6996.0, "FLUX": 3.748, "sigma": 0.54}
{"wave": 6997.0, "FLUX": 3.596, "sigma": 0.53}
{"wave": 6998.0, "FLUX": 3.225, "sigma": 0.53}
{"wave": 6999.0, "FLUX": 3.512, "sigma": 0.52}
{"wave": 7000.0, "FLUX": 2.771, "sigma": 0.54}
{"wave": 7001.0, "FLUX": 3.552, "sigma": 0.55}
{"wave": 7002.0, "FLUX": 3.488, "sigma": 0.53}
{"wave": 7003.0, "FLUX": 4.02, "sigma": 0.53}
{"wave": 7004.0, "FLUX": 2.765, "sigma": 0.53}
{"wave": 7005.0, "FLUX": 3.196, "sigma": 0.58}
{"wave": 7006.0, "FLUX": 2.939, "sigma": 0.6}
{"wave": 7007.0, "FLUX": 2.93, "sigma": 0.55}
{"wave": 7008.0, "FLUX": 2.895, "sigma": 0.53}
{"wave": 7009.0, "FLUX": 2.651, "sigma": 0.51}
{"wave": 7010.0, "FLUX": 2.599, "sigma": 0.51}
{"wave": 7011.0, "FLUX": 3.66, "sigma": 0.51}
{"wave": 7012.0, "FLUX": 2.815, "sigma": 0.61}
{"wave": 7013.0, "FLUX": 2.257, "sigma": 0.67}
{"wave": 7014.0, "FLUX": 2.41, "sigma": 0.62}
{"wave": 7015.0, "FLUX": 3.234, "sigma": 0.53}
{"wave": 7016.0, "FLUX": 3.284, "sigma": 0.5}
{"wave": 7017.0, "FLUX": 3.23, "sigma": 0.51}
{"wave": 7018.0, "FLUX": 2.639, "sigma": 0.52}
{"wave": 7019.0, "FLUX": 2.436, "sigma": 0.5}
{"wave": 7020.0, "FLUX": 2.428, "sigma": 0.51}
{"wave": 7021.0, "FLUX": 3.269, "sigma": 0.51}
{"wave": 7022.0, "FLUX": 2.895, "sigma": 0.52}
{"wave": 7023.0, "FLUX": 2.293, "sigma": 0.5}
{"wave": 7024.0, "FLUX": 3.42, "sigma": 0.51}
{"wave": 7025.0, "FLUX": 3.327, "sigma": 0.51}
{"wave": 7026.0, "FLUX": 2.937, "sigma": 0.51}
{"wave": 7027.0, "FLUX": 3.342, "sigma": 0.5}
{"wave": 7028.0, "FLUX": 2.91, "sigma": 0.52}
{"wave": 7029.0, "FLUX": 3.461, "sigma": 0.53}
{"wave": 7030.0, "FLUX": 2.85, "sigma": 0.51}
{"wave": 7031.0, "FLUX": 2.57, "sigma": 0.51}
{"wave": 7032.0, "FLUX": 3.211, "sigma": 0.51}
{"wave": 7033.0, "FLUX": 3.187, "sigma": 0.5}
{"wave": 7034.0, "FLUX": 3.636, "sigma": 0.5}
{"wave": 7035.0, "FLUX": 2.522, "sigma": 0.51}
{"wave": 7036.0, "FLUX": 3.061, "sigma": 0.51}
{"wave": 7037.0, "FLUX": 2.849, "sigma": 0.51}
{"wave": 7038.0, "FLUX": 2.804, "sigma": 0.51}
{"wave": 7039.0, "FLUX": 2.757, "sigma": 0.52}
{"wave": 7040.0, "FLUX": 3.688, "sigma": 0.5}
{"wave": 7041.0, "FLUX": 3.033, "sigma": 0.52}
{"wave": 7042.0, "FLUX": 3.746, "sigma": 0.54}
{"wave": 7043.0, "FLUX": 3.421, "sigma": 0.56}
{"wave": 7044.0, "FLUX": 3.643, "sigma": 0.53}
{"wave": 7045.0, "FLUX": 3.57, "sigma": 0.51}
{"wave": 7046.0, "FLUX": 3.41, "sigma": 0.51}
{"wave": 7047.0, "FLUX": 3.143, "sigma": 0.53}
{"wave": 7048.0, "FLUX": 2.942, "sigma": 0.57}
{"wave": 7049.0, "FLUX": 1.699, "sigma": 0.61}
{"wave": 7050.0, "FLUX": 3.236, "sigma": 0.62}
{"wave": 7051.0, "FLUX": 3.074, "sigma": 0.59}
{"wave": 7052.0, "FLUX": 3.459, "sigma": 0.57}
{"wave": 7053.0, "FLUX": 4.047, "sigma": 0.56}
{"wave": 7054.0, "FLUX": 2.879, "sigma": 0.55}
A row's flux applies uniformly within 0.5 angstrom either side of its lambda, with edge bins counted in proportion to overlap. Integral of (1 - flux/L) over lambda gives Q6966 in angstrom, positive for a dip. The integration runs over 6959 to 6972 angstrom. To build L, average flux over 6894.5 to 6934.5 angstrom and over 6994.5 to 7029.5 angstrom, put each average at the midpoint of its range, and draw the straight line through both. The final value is 0.31 angstrom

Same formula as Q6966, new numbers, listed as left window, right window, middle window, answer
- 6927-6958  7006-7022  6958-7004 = -4.51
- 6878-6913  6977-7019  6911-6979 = 0.21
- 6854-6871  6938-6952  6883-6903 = -1.81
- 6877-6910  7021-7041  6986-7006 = -0.85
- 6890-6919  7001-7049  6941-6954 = 1.11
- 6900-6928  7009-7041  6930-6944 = 0.50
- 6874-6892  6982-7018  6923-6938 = -0.81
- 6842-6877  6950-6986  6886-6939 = -2.53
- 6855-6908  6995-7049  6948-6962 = 0.03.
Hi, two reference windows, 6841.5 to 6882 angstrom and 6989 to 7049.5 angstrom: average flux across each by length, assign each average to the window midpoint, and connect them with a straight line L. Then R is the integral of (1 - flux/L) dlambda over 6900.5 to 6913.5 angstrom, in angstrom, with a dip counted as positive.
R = -0.7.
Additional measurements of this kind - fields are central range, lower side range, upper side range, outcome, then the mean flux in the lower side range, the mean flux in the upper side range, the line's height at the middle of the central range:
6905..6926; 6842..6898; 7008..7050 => -1.1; 3.51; 3.01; 3.36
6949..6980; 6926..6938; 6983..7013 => -0.1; 3.48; 3.22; 3.36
